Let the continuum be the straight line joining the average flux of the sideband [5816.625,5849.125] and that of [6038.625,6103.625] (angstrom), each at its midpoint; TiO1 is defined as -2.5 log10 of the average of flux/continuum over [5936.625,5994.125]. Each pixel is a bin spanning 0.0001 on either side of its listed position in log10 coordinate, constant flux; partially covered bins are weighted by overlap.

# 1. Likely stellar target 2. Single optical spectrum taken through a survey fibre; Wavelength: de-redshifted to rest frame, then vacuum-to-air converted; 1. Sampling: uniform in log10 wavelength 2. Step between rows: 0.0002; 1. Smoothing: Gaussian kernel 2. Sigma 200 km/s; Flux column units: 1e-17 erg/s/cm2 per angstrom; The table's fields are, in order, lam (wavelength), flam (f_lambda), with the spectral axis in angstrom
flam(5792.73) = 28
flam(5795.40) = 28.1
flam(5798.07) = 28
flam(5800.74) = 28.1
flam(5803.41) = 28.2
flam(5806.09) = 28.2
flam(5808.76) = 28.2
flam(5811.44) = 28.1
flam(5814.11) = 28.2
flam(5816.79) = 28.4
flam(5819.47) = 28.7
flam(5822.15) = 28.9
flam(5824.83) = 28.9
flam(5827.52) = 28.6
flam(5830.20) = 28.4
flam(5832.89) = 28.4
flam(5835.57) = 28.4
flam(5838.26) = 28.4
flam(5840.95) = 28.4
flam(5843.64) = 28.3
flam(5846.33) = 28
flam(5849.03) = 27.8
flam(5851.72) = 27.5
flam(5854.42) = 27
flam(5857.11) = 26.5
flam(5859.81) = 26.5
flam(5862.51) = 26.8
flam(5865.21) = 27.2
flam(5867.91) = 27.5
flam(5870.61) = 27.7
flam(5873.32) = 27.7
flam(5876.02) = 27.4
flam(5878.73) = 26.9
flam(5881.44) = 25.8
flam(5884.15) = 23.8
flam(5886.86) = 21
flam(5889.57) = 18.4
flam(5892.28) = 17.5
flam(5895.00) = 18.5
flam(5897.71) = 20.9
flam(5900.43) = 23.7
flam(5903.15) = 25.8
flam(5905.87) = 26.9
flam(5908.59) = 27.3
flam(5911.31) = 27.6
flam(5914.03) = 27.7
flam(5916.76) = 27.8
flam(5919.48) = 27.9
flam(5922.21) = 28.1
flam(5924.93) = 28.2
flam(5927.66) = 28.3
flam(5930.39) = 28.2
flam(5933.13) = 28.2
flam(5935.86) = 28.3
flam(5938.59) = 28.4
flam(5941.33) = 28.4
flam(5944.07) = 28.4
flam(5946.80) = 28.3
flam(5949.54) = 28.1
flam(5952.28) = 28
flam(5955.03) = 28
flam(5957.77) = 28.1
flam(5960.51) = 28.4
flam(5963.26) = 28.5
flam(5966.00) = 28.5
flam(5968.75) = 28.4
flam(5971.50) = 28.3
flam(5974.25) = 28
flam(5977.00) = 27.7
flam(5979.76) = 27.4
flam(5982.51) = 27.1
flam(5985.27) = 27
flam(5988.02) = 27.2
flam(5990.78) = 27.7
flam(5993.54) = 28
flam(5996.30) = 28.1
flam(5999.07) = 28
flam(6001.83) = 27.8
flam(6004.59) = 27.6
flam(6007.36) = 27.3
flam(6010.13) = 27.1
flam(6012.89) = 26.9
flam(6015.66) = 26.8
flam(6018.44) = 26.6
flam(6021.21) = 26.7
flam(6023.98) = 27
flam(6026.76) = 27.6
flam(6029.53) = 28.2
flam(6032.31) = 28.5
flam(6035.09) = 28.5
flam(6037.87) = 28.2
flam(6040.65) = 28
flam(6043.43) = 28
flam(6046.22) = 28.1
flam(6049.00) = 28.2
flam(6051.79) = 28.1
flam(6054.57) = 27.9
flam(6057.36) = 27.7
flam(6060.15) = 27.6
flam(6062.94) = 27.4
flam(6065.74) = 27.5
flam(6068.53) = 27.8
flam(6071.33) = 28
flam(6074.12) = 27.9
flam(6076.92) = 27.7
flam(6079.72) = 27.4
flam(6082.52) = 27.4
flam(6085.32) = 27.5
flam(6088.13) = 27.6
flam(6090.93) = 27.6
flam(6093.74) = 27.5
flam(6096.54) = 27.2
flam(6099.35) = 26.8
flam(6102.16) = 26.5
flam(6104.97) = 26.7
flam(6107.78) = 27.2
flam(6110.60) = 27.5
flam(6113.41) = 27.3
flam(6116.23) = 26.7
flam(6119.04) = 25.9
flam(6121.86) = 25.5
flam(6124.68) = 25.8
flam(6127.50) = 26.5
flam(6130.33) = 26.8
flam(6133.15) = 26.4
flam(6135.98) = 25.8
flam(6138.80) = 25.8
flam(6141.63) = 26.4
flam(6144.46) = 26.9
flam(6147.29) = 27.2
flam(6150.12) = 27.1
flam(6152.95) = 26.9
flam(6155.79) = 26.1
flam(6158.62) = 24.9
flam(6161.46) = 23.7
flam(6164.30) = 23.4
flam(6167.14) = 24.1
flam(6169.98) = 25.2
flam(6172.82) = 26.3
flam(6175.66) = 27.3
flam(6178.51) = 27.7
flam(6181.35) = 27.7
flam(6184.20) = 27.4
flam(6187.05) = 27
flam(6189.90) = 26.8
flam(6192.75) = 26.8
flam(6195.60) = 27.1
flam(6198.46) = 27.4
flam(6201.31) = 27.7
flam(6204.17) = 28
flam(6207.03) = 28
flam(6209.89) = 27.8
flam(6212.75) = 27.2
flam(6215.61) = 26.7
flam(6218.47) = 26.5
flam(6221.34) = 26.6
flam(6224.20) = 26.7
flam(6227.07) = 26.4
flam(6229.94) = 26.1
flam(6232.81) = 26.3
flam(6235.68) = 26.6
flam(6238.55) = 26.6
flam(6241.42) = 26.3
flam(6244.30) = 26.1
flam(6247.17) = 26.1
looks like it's 0.00 mag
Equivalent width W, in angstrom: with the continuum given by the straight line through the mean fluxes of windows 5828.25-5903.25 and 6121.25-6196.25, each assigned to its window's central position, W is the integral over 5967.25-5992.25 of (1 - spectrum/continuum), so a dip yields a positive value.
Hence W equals -1.7 angstrom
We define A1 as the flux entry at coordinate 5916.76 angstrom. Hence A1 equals 27.8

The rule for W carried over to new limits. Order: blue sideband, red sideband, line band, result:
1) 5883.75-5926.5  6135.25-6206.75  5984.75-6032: -4.1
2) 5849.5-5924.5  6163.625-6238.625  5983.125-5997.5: -0.9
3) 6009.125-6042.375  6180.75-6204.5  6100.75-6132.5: 0.9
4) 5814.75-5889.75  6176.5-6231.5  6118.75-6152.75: 1.0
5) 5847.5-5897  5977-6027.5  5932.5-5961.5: -2.1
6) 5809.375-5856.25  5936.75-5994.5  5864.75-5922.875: 6.3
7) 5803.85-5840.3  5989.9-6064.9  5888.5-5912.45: 4.4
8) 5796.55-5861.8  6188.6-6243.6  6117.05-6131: 0.6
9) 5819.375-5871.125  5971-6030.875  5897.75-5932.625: 0.8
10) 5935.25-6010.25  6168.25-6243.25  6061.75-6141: 1.1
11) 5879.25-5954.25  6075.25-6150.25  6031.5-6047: -1.0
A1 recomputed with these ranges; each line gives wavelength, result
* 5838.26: 28.4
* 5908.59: 27.3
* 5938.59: 28.4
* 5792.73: 28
